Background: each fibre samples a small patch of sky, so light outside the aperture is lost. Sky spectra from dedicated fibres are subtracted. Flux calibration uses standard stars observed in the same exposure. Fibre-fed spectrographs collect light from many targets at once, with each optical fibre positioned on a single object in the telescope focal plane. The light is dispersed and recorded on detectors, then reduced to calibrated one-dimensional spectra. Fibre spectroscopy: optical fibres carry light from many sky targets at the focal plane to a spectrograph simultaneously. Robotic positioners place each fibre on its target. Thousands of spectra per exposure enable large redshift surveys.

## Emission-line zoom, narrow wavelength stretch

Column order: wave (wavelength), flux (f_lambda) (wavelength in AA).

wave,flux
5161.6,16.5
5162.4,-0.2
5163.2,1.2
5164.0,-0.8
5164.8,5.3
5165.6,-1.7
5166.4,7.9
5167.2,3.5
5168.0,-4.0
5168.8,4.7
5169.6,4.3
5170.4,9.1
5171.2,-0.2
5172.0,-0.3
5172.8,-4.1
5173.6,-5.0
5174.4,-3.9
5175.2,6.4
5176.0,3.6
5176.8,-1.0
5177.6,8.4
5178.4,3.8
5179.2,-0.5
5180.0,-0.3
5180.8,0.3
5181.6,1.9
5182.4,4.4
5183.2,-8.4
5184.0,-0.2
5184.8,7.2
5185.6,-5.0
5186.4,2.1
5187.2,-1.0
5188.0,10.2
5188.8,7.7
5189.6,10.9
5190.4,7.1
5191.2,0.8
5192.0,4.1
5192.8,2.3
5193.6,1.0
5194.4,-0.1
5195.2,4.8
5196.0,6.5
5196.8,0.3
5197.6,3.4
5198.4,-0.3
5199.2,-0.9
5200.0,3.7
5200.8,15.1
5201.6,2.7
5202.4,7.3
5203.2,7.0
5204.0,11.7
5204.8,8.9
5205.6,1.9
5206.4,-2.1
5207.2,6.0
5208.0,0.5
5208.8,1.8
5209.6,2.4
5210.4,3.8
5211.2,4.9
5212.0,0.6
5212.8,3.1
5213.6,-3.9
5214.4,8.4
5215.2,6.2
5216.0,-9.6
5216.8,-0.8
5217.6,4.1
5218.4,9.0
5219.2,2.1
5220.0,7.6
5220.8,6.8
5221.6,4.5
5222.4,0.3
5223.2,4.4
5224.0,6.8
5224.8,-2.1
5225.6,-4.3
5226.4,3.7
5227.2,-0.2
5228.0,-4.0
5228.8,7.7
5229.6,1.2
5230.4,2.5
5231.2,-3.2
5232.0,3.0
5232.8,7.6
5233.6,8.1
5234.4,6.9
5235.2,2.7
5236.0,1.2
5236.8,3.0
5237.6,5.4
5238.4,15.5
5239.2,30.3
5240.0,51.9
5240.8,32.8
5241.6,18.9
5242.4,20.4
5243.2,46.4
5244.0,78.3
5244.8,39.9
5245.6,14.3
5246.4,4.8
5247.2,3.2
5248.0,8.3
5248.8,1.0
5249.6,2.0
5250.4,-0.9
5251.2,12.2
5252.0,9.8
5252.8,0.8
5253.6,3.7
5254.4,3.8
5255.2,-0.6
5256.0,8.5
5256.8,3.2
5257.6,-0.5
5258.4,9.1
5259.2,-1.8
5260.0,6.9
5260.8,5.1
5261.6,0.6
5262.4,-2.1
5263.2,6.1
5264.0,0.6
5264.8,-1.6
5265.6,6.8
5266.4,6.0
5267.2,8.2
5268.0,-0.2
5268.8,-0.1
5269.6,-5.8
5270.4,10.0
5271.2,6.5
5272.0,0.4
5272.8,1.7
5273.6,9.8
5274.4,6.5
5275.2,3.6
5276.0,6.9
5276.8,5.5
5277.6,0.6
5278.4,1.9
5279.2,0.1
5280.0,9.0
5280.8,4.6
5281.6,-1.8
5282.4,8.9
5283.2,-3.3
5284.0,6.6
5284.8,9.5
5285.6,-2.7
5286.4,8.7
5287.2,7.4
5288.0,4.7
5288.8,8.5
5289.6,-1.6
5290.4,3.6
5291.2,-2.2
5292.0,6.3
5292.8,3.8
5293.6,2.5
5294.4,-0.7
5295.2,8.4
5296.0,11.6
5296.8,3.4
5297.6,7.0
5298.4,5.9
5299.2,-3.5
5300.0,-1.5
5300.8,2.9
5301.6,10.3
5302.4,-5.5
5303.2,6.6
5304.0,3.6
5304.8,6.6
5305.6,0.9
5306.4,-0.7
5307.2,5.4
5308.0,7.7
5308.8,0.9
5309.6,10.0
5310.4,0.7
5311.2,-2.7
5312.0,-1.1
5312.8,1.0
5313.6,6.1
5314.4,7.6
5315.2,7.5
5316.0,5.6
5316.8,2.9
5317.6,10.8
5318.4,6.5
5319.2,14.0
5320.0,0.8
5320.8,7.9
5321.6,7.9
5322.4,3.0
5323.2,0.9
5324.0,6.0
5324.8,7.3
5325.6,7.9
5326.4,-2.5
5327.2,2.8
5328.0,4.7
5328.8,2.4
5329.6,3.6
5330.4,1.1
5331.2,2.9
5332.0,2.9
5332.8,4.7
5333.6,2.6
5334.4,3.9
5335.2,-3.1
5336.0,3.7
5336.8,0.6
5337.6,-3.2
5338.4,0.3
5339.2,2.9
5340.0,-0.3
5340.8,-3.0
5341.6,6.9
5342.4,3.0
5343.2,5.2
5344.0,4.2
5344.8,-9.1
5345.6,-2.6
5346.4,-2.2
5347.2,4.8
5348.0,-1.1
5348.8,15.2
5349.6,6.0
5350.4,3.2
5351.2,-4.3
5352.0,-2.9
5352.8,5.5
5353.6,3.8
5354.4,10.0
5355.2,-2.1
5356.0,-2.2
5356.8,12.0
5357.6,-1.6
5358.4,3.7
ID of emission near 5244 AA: [O II] 3727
